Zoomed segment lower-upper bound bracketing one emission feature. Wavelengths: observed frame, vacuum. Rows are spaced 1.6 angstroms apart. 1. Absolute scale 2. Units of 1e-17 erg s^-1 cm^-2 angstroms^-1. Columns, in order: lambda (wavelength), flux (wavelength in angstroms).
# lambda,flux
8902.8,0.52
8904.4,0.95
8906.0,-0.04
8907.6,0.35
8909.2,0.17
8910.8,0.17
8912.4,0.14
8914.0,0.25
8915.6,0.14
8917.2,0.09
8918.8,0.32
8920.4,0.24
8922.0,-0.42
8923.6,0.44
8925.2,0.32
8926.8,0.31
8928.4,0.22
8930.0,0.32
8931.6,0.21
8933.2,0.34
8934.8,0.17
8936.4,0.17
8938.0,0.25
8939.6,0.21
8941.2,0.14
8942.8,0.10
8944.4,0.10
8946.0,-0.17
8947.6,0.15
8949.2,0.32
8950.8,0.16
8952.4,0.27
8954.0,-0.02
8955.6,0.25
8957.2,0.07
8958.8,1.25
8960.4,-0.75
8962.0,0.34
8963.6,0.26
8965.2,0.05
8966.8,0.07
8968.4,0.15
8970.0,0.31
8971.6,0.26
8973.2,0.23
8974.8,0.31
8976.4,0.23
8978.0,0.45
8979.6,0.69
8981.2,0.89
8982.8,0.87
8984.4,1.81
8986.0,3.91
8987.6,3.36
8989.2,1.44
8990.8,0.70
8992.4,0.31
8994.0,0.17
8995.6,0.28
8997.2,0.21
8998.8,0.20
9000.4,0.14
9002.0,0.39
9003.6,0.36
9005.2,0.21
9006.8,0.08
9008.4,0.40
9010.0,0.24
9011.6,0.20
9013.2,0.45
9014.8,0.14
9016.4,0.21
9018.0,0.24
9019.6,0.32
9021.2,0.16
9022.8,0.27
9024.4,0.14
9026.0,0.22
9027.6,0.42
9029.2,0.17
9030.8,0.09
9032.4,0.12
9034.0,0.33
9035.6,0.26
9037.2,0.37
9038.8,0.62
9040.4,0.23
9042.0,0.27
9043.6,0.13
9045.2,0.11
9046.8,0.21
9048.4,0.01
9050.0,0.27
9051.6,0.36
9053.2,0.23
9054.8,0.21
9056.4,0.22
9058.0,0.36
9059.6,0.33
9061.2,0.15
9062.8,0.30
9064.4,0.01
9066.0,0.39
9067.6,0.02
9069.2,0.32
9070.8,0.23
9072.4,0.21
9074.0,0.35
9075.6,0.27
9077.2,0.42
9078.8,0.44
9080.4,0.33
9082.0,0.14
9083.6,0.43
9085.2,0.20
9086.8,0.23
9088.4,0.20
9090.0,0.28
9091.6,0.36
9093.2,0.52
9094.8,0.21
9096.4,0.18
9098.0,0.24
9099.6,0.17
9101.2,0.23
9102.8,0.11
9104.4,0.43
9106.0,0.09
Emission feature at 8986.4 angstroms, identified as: [O III] 5007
